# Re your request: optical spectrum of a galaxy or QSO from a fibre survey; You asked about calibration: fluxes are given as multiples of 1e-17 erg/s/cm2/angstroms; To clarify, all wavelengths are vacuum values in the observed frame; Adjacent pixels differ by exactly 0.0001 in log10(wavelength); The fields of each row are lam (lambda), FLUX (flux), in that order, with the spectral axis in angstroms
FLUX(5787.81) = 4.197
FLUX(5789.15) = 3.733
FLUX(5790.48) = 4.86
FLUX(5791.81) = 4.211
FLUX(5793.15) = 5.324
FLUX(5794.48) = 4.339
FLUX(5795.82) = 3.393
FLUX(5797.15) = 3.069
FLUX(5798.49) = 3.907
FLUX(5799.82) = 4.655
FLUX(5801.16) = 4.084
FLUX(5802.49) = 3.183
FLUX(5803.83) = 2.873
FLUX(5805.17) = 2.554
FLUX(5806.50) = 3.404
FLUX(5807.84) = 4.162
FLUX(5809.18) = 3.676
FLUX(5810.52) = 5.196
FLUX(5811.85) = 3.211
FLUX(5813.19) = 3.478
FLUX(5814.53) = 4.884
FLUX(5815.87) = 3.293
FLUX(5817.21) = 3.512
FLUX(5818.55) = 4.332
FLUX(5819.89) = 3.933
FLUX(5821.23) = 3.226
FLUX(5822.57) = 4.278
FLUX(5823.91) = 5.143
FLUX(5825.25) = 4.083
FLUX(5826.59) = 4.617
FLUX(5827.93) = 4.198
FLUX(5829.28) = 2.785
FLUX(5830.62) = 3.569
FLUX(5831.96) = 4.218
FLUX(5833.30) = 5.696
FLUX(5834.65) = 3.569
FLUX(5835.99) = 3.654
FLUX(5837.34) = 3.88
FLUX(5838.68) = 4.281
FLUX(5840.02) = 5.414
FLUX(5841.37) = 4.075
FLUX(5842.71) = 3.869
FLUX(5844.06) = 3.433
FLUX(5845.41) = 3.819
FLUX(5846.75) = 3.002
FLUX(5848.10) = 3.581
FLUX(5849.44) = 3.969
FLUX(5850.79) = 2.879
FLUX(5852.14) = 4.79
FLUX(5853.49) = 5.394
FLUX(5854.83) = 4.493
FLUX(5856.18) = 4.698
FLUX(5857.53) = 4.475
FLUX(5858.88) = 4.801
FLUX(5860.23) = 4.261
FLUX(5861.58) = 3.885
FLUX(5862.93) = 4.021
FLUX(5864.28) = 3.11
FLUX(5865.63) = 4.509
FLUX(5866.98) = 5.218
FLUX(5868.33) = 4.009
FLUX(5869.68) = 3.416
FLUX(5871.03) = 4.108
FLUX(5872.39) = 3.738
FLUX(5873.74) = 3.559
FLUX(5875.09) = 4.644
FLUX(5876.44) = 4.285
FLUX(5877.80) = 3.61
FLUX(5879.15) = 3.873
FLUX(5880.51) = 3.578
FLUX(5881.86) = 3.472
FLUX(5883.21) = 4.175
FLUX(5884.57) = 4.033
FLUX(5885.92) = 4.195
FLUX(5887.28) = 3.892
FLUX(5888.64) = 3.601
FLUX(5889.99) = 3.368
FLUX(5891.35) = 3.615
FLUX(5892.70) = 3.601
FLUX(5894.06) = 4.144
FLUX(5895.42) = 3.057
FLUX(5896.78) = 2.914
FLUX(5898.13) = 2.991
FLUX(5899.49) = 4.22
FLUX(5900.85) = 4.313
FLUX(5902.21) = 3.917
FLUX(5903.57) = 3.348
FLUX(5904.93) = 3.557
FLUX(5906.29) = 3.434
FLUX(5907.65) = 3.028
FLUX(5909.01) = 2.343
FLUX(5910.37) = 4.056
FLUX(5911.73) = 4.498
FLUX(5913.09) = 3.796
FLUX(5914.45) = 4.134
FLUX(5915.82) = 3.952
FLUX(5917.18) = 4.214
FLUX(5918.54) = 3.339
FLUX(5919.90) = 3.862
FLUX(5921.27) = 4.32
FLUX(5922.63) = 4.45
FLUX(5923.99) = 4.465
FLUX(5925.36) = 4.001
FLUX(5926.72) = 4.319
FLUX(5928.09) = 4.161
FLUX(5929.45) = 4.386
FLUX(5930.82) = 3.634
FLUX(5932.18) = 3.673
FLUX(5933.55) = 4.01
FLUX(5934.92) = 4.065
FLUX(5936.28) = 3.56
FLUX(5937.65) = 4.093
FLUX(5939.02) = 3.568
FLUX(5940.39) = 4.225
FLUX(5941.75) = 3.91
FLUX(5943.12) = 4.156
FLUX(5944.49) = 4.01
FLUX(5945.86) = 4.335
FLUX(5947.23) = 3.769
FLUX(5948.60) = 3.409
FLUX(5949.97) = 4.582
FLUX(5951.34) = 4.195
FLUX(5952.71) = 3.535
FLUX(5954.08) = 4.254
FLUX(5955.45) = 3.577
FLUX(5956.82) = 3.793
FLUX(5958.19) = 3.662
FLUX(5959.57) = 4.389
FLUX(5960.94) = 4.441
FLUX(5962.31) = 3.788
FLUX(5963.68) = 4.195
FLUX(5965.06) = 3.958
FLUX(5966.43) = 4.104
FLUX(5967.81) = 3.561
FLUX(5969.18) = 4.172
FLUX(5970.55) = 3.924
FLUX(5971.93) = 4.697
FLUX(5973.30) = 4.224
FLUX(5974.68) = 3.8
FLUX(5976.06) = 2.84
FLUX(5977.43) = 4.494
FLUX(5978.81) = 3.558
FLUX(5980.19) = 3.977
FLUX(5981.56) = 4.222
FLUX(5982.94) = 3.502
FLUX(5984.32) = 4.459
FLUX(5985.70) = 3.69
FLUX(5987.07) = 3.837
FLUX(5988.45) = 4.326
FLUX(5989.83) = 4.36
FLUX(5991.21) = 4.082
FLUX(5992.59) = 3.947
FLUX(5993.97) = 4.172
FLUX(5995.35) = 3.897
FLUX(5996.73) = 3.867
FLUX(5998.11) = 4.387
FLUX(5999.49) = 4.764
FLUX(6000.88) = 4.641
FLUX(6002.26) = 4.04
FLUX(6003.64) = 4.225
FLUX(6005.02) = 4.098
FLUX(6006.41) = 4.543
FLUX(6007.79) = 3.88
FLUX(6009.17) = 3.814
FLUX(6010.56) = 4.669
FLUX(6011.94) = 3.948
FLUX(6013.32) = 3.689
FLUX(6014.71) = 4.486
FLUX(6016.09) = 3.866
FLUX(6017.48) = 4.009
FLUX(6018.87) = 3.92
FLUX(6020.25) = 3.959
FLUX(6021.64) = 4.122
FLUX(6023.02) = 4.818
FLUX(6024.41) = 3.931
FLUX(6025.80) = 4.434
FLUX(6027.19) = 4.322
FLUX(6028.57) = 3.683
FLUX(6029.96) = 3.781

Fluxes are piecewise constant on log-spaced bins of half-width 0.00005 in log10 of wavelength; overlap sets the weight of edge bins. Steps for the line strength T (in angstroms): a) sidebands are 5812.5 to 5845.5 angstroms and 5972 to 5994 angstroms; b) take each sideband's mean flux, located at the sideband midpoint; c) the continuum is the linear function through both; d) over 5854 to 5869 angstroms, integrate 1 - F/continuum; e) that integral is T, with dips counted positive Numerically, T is -1.1 angstroms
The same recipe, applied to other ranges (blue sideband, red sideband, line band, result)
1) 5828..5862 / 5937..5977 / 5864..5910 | 3.6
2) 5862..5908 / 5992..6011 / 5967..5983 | 0.7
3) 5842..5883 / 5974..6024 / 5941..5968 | 0.5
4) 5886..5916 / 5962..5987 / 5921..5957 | -2.1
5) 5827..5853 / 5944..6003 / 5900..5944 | 1.1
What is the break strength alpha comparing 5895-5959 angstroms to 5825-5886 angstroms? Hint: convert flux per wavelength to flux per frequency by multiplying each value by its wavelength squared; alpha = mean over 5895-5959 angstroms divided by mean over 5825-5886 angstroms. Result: 1.0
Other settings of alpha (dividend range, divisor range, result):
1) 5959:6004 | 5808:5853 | 1.07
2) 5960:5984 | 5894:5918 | 1.12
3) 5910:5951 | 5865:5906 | 1.07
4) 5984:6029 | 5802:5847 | 1.13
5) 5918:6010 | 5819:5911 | 1.06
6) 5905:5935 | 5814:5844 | 0.98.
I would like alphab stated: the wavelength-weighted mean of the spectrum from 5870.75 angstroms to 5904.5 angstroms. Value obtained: 3.76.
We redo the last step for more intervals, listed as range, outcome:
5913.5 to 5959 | 3.99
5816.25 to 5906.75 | 3.96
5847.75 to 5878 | 4.16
